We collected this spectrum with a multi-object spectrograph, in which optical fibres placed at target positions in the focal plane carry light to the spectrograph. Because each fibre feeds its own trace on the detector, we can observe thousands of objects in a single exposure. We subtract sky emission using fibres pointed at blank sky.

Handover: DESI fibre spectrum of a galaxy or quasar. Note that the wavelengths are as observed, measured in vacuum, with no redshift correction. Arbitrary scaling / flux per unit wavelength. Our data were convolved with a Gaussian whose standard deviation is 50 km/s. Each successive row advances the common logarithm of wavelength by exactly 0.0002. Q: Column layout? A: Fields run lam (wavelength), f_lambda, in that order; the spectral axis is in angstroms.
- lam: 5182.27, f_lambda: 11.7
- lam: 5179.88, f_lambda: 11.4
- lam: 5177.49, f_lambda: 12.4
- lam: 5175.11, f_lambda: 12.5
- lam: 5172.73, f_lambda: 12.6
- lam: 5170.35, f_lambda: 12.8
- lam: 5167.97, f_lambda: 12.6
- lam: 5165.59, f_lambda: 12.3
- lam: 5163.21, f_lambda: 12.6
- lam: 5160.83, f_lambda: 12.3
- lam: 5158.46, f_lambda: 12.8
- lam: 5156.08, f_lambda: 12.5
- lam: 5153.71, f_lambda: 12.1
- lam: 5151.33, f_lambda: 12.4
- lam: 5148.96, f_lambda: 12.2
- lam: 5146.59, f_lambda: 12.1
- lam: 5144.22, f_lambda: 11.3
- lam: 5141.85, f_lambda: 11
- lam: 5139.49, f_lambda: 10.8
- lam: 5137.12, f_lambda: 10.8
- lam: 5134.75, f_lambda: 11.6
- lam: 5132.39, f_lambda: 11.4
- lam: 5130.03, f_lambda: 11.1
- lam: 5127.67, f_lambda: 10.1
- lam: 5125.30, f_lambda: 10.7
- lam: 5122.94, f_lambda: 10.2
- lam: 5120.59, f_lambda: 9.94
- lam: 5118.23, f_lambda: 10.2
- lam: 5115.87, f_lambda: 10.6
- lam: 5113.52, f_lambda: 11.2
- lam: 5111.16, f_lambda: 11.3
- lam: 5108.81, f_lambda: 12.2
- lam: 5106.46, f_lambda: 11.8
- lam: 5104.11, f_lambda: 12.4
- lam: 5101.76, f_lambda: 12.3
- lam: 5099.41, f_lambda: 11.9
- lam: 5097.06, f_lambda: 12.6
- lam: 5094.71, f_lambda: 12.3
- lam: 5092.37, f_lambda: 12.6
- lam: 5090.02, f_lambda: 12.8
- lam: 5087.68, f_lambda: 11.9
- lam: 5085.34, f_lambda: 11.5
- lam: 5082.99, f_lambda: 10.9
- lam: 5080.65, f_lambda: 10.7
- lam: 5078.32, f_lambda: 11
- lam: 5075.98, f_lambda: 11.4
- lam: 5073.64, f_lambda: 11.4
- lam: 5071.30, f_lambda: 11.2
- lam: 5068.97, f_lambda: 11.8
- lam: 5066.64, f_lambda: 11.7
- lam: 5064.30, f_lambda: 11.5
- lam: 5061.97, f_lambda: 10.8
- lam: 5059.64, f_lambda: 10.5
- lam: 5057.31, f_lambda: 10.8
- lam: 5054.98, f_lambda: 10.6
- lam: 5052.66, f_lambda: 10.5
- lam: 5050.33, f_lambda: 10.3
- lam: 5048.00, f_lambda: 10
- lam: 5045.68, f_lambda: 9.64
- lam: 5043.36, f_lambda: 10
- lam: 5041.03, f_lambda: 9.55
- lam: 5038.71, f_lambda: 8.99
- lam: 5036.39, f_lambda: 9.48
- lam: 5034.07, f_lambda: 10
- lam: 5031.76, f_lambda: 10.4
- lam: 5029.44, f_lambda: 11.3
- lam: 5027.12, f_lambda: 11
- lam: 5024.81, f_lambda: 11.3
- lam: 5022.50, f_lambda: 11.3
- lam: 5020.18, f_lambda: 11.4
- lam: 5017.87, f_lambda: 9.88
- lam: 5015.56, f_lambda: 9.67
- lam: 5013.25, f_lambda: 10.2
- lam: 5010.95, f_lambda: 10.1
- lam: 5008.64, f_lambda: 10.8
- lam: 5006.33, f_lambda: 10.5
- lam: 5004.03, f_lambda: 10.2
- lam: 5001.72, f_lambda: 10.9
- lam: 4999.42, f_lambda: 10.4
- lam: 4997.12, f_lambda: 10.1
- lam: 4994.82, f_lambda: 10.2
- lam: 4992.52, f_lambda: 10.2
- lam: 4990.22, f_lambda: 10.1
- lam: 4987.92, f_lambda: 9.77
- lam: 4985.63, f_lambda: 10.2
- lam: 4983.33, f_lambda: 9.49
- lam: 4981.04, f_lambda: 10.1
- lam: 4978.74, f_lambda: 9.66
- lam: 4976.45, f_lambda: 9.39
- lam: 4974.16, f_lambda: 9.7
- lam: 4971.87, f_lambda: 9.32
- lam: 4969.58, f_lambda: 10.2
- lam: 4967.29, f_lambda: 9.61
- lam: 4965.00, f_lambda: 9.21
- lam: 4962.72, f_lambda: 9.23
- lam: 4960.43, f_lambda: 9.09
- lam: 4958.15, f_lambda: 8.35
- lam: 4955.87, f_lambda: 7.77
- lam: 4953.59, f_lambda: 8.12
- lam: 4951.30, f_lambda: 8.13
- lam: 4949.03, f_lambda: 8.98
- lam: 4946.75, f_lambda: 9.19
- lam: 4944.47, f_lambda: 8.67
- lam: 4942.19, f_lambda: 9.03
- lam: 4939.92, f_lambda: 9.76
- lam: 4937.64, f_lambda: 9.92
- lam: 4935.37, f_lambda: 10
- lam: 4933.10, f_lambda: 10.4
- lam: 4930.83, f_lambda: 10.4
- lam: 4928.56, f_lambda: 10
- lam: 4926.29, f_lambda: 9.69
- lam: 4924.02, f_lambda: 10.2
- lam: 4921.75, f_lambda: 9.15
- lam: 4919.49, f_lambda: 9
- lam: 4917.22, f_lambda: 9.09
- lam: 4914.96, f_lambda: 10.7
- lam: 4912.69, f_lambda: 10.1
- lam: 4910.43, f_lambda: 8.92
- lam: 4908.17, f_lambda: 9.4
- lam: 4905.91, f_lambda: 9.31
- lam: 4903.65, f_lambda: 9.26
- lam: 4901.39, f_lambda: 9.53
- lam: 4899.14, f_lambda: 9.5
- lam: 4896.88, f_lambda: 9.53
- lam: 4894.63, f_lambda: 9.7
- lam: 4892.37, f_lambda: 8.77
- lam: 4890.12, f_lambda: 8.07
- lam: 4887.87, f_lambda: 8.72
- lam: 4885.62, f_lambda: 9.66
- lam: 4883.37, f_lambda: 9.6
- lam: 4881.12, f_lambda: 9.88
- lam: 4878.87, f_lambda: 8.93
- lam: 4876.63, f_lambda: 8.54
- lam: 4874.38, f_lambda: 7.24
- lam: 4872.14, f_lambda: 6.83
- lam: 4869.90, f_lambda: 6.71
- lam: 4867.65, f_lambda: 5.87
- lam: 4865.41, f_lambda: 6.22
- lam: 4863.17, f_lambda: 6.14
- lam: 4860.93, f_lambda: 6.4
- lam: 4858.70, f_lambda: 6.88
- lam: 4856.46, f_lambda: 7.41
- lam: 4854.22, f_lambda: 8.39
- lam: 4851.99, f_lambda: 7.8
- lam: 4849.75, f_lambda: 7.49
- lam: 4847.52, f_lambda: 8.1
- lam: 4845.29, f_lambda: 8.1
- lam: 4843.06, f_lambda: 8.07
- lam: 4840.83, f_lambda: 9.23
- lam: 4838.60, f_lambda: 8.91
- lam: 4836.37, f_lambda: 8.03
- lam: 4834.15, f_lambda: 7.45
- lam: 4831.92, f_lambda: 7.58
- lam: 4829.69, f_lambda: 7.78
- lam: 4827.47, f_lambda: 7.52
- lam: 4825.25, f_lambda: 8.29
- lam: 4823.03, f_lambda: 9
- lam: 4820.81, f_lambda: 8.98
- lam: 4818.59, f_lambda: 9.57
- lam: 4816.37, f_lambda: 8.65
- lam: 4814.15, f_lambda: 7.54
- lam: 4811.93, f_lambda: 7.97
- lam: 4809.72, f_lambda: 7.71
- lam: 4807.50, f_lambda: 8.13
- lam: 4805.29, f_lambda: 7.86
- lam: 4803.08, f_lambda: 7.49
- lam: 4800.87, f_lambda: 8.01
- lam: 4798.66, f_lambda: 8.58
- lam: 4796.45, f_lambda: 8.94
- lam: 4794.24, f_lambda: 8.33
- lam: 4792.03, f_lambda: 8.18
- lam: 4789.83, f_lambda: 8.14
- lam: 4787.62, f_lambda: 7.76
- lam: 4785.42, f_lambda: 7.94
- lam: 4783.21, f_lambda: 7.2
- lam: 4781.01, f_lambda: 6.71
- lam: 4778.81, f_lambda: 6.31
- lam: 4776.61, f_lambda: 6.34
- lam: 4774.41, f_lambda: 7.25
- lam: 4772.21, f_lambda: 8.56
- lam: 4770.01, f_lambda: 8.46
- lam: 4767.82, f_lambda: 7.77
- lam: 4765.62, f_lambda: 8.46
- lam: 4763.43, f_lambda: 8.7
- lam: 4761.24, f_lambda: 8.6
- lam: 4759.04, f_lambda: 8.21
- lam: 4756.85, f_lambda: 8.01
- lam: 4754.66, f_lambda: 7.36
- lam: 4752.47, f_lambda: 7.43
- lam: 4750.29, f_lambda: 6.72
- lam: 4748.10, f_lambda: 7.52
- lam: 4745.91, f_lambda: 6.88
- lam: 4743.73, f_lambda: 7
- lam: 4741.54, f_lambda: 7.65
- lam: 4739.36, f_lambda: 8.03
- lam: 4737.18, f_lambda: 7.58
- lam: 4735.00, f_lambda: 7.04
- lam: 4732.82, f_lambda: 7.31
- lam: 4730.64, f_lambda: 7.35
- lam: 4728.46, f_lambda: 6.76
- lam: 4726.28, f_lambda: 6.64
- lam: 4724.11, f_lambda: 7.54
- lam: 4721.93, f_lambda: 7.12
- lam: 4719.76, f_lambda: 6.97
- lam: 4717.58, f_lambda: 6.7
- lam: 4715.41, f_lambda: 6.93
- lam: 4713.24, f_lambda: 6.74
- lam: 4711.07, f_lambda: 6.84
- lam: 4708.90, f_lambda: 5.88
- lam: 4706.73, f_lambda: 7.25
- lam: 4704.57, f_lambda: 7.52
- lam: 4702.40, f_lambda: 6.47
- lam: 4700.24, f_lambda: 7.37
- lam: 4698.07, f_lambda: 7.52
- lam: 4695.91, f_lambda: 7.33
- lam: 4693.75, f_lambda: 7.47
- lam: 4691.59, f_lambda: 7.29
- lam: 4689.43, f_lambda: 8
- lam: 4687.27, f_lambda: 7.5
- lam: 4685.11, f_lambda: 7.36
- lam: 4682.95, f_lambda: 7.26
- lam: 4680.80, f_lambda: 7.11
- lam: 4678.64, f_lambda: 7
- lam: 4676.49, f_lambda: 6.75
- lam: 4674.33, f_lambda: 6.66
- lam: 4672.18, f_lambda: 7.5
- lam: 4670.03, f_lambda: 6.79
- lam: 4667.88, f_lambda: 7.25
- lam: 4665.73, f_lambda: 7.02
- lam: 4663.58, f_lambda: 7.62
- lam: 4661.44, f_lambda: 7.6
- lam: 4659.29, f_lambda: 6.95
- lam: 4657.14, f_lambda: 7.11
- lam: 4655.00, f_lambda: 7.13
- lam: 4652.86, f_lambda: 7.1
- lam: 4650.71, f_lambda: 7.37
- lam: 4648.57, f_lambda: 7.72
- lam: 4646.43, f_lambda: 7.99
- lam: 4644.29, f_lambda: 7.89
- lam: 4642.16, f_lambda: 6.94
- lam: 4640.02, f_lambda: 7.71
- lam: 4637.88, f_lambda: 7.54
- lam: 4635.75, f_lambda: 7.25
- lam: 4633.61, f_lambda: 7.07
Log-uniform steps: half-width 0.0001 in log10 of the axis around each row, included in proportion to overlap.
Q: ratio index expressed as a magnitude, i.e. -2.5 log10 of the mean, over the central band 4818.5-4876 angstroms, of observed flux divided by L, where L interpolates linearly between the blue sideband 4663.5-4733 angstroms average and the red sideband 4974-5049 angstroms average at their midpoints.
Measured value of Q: 0.12 mag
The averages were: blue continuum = 7.11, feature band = 7.66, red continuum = 10.2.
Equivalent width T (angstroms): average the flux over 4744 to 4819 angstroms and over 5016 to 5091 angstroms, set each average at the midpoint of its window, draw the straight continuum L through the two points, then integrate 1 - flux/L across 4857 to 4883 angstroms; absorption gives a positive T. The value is 4.41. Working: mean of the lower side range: 7.84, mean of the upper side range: 10.8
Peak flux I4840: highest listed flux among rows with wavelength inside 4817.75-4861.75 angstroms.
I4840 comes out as 9.57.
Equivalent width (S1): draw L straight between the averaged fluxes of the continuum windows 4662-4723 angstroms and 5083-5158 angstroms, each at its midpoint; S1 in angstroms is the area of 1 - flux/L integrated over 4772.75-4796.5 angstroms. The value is 1.64 angstroms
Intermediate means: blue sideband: 7.12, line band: 7.52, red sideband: 11.5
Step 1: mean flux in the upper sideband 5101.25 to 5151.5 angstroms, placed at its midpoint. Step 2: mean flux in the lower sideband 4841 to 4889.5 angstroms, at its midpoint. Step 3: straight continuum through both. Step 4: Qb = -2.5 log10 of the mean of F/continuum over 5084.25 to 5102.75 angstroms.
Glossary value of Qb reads -0.14 mag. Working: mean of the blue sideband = 7.79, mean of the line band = 12.2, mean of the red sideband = 11.2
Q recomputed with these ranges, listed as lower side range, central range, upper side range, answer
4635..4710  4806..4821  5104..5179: 0.03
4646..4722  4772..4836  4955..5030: 0.05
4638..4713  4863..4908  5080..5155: 0.10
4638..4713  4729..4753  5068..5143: 0.08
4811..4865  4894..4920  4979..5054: -0.08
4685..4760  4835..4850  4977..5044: 0.02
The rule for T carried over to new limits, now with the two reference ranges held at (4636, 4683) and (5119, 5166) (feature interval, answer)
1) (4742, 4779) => 2.27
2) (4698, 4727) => 2.95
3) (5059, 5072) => -0.56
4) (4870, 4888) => 1.24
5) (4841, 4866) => 4.19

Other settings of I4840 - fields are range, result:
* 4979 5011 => 10.9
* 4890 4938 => 10.7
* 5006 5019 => 10.8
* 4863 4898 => 9.88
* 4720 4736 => 7.54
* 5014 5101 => 12.8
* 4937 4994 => 10.2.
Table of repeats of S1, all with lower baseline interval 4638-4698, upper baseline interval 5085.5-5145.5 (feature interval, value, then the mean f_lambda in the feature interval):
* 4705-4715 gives 1.2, 6.75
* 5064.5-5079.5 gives -0.6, 11.4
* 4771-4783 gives 1.8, 7.06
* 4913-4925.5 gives -0.1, 9.66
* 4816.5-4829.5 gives 0.2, 8.61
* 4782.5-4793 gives 0.7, 7.86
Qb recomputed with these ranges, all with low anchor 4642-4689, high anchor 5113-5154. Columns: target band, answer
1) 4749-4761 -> 0.05 mag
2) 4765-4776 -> 0.02 mag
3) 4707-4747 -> 0.10 mag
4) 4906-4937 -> -0.05 mag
